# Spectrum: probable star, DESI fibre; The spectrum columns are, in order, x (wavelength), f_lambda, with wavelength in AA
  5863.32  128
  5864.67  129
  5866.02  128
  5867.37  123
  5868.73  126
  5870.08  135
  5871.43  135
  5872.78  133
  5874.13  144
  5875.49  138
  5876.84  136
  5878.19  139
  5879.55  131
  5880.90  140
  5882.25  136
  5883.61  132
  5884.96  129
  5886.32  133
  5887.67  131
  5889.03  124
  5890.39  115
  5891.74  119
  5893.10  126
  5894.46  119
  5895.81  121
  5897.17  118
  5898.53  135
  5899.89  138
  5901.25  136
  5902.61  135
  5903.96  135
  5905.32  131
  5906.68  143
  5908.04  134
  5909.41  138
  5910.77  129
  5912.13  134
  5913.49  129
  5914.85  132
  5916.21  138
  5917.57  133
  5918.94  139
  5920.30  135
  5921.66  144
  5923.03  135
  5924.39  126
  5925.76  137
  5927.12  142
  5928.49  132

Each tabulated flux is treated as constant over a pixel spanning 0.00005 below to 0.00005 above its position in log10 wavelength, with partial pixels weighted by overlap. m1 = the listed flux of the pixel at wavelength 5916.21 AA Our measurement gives 138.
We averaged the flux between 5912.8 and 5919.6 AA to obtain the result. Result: 134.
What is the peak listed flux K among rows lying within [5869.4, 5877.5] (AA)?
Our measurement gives 144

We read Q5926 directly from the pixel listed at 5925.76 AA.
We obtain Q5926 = 137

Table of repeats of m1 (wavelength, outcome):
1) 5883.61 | 132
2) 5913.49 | 129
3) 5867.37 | 123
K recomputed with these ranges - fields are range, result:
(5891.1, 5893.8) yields 126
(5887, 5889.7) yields 131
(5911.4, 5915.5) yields 134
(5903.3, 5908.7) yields 143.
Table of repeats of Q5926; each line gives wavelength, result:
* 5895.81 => 121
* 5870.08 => 135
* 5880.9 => 140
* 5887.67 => 131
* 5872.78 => 133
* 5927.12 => 142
